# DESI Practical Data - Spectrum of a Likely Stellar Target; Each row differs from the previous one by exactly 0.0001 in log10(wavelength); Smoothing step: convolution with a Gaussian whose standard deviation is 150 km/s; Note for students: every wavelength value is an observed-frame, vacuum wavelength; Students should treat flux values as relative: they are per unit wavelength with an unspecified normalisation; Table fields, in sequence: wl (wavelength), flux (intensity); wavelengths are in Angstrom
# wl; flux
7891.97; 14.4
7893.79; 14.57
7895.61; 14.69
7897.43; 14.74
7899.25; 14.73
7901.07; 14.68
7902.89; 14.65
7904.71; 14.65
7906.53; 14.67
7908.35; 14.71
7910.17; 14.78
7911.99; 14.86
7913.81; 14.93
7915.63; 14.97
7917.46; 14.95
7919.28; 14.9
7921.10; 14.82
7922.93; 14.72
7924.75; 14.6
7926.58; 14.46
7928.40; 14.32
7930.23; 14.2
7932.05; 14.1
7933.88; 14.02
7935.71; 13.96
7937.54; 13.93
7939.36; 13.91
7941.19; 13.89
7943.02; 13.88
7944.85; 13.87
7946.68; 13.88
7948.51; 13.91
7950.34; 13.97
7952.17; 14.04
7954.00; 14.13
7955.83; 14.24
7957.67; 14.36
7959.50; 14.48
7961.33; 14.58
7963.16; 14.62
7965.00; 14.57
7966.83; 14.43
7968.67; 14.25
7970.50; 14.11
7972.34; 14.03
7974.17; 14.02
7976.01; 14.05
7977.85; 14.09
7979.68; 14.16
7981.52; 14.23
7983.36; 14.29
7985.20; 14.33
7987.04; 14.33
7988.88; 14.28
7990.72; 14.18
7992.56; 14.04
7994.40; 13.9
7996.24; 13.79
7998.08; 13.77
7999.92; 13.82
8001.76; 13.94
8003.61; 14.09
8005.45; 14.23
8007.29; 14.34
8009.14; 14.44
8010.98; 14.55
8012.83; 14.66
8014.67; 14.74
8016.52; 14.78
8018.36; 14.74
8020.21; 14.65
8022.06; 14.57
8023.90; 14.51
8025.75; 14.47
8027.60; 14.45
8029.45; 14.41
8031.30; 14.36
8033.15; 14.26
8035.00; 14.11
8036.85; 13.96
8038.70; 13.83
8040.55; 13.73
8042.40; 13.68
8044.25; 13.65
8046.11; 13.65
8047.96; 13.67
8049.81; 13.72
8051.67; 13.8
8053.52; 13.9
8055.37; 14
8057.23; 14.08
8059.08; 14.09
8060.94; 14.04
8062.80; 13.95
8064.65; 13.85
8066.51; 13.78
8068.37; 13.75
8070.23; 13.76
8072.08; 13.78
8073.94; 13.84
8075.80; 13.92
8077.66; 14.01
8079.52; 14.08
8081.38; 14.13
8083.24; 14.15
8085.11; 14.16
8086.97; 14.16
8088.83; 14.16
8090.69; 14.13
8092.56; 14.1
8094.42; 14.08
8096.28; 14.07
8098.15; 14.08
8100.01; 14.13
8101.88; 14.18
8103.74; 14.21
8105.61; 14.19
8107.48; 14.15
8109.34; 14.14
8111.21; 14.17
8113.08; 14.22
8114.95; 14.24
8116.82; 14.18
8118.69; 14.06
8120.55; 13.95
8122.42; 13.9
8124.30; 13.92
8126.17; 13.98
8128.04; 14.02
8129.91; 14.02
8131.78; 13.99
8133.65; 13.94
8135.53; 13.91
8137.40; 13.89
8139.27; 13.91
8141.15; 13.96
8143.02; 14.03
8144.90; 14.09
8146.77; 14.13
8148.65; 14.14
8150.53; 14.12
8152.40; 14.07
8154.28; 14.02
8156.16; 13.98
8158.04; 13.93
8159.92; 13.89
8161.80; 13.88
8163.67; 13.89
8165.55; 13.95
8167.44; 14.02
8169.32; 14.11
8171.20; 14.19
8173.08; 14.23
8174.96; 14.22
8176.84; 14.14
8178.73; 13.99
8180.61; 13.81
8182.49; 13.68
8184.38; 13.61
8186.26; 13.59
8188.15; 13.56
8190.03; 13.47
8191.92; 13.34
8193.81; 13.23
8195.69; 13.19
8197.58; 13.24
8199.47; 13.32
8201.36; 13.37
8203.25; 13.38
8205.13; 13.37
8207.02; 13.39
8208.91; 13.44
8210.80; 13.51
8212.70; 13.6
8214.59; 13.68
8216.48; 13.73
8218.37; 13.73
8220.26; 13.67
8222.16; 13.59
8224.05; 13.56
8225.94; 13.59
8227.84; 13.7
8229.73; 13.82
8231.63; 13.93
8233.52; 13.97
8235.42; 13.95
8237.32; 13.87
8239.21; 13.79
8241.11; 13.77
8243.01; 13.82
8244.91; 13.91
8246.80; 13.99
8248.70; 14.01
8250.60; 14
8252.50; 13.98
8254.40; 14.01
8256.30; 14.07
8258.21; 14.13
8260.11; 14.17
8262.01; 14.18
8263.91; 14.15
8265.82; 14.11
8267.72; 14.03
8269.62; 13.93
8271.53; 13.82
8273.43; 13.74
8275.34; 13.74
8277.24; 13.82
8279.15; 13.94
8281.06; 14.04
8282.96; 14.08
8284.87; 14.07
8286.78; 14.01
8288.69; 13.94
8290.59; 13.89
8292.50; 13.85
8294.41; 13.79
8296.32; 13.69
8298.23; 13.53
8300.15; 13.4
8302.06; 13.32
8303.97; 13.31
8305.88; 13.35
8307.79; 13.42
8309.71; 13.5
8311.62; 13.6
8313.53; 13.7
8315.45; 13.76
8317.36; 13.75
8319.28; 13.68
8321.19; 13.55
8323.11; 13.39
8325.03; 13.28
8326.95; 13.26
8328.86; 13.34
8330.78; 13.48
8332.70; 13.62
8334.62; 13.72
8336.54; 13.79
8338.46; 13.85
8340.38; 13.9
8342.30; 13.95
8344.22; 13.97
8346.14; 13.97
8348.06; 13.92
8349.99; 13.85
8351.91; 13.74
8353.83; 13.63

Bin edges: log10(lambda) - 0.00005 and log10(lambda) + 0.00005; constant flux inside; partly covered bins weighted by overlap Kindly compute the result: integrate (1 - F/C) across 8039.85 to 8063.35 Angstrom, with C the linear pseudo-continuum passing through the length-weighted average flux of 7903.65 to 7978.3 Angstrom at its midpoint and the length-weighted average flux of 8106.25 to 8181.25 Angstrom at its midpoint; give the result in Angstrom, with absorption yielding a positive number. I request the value 0.5 Angstrom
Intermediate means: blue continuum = 14.3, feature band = 13.8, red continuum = 14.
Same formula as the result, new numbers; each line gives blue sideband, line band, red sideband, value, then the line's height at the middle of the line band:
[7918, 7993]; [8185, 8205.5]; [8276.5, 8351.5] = 0.7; 13.9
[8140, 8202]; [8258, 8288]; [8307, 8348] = -0.6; 13.7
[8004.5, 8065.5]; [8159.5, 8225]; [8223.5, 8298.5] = 1.5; 14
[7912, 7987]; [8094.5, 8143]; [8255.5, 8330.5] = -0.1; 14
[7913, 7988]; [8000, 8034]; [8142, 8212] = -0.7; 14.1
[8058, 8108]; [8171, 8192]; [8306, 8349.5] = 0.1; 13.9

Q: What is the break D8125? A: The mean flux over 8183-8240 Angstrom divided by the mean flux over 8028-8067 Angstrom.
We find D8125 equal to 0.97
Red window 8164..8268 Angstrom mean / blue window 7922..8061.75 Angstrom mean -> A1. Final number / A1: 0.97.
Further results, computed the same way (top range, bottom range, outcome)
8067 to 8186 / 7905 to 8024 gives 0.98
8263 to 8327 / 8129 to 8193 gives 0.99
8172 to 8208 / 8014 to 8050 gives 0.96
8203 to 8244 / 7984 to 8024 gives 0.96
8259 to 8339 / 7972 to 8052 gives 0.97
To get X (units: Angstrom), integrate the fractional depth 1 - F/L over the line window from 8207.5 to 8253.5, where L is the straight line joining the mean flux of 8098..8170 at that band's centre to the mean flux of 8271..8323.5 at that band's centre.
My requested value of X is 0.2 Angstrom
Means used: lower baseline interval 14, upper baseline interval 13.7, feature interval 13.8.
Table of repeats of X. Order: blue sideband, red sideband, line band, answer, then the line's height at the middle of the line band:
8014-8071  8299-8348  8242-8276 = -0.7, 13.7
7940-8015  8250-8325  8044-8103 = 0.4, 14.1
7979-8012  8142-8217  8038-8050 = 0.3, 14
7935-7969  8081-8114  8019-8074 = 0.5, 14.1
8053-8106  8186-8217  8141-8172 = -0.9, 13.6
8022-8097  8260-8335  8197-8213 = 0.5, 13.8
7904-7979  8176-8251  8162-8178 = -0.4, 13.8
